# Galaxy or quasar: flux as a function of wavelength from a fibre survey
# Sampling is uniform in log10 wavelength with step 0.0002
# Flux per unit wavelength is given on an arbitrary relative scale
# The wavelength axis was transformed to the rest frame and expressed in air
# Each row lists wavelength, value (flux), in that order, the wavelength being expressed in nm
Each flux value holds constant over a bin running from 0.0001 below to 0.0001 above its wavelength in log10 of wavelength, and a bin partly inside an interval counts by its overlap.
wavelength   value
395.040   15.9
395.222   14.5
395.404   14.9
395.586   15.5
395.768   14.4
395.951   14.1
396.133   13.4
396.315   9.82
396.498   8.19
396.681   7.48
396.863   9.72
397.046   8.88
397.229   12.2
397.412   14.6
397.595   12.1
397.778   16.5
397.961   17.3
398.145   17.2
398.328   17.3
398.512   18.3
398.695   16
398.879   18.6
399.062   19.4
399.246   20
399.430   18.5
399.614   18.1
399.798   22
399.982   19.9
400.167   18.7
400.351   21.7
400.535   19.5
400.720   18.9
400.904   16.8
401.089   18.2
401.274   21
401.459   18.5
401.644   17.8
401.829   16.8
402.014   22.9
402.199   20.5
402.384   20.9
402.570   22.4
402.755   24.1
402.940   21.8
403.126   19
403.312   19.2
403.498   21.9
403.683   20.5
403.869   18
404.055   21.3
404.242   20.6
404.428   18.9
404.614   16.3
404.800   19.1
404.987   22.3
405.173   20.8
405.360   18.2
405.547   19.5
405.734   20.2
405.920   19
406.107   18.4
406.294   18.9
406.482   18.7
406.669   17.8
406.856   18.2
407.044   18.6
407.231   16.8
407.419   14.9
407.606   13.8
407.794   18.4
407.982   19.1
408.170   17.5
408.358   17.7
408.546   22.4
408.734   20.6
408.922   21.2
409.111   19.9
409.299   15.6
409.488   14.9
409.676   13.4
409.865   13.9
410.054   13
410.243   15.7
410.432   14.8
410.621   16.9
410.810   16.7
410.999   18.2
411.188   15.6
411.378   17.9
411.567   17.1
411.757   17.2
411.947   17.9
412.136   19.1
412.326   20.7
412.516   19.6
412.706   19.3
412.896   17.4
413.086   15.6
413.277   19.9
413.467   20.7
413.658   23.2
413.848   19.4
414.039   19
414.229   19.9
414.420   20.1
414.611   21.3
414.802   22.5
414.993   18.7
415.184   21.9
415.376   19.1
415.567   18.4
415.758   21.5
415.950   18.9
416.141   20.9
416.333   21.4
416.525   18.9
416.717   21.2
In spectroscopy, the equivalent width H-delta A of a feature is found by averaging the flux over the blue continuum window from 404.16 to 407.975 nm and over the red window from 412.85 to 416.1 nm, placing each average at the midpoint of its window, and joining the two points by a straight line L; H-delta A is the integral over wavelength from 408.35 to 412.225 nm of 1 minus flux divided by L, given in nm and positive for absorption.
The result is 0.42 nm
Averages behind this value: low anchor 18.5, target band 17.1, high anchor 19.9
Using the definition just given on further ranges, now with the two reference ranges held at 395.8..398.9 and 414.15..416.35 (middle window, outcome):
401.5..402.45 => -0.272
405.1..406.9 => -0.230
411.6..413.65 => 0.050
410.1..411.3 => 0.156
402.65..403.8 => -0.385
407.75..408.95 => -0.121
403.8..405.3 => -0.312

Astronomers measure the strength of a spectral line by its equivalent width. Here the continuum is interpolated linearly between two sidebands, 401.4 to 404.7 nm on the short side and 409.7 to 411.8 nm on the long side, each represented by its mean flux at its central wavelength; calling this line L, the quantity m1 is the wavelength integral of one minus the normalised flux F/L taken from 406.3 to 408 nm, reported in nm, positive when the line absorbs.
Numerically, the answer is 0.05 nm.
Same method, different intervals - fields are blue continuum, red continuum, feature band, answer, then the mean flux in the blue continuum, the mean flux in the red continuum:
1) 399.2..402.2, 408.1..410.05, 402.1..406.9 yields -0.354 nm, 19.4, 17.5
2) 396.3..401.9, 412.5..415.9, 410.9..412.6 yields 0.105 nm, 16.6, 19.9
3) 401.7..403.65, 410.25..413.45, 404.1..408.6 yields 0.243 nm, 20.9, 17.8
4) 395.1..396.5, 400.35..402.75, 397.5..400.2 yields -0.180 nm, 13.5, 19.8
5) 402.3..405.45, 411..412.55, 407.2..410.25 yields 0.310 nm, 20.3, 18.1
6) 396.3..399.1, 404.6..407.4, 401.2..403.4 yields -0.493 nm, 14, 18.8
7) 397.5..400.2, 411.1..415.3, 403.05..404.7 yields -0.099 nm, 18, 19.3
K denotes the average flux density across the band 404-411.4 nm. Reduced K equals 17.9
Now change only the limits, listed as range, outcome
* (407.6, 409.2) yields 19.2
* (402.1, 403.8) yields 21.1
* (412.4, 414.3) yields 19.4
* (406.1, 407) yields 18.4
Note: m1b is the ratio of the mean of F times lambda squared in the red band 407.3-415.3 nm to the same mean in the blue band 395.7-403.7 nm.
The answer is 1.1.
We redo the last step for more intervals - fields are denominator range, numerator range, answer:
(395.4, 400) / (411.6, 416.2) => 1.41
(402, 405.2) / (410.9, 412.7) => 0.92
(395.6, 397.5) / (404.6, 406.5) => 1.77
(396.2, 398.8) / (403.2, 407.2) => 1.51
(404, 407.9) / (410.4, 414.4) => 1.03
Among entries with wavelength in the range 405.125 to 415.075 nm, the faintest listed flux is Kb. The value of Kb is 13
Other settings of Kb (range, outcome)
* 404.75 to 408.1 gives 13.8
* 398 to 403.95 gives 16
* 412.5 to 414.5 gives 15.6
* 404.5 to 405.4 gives 16.3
